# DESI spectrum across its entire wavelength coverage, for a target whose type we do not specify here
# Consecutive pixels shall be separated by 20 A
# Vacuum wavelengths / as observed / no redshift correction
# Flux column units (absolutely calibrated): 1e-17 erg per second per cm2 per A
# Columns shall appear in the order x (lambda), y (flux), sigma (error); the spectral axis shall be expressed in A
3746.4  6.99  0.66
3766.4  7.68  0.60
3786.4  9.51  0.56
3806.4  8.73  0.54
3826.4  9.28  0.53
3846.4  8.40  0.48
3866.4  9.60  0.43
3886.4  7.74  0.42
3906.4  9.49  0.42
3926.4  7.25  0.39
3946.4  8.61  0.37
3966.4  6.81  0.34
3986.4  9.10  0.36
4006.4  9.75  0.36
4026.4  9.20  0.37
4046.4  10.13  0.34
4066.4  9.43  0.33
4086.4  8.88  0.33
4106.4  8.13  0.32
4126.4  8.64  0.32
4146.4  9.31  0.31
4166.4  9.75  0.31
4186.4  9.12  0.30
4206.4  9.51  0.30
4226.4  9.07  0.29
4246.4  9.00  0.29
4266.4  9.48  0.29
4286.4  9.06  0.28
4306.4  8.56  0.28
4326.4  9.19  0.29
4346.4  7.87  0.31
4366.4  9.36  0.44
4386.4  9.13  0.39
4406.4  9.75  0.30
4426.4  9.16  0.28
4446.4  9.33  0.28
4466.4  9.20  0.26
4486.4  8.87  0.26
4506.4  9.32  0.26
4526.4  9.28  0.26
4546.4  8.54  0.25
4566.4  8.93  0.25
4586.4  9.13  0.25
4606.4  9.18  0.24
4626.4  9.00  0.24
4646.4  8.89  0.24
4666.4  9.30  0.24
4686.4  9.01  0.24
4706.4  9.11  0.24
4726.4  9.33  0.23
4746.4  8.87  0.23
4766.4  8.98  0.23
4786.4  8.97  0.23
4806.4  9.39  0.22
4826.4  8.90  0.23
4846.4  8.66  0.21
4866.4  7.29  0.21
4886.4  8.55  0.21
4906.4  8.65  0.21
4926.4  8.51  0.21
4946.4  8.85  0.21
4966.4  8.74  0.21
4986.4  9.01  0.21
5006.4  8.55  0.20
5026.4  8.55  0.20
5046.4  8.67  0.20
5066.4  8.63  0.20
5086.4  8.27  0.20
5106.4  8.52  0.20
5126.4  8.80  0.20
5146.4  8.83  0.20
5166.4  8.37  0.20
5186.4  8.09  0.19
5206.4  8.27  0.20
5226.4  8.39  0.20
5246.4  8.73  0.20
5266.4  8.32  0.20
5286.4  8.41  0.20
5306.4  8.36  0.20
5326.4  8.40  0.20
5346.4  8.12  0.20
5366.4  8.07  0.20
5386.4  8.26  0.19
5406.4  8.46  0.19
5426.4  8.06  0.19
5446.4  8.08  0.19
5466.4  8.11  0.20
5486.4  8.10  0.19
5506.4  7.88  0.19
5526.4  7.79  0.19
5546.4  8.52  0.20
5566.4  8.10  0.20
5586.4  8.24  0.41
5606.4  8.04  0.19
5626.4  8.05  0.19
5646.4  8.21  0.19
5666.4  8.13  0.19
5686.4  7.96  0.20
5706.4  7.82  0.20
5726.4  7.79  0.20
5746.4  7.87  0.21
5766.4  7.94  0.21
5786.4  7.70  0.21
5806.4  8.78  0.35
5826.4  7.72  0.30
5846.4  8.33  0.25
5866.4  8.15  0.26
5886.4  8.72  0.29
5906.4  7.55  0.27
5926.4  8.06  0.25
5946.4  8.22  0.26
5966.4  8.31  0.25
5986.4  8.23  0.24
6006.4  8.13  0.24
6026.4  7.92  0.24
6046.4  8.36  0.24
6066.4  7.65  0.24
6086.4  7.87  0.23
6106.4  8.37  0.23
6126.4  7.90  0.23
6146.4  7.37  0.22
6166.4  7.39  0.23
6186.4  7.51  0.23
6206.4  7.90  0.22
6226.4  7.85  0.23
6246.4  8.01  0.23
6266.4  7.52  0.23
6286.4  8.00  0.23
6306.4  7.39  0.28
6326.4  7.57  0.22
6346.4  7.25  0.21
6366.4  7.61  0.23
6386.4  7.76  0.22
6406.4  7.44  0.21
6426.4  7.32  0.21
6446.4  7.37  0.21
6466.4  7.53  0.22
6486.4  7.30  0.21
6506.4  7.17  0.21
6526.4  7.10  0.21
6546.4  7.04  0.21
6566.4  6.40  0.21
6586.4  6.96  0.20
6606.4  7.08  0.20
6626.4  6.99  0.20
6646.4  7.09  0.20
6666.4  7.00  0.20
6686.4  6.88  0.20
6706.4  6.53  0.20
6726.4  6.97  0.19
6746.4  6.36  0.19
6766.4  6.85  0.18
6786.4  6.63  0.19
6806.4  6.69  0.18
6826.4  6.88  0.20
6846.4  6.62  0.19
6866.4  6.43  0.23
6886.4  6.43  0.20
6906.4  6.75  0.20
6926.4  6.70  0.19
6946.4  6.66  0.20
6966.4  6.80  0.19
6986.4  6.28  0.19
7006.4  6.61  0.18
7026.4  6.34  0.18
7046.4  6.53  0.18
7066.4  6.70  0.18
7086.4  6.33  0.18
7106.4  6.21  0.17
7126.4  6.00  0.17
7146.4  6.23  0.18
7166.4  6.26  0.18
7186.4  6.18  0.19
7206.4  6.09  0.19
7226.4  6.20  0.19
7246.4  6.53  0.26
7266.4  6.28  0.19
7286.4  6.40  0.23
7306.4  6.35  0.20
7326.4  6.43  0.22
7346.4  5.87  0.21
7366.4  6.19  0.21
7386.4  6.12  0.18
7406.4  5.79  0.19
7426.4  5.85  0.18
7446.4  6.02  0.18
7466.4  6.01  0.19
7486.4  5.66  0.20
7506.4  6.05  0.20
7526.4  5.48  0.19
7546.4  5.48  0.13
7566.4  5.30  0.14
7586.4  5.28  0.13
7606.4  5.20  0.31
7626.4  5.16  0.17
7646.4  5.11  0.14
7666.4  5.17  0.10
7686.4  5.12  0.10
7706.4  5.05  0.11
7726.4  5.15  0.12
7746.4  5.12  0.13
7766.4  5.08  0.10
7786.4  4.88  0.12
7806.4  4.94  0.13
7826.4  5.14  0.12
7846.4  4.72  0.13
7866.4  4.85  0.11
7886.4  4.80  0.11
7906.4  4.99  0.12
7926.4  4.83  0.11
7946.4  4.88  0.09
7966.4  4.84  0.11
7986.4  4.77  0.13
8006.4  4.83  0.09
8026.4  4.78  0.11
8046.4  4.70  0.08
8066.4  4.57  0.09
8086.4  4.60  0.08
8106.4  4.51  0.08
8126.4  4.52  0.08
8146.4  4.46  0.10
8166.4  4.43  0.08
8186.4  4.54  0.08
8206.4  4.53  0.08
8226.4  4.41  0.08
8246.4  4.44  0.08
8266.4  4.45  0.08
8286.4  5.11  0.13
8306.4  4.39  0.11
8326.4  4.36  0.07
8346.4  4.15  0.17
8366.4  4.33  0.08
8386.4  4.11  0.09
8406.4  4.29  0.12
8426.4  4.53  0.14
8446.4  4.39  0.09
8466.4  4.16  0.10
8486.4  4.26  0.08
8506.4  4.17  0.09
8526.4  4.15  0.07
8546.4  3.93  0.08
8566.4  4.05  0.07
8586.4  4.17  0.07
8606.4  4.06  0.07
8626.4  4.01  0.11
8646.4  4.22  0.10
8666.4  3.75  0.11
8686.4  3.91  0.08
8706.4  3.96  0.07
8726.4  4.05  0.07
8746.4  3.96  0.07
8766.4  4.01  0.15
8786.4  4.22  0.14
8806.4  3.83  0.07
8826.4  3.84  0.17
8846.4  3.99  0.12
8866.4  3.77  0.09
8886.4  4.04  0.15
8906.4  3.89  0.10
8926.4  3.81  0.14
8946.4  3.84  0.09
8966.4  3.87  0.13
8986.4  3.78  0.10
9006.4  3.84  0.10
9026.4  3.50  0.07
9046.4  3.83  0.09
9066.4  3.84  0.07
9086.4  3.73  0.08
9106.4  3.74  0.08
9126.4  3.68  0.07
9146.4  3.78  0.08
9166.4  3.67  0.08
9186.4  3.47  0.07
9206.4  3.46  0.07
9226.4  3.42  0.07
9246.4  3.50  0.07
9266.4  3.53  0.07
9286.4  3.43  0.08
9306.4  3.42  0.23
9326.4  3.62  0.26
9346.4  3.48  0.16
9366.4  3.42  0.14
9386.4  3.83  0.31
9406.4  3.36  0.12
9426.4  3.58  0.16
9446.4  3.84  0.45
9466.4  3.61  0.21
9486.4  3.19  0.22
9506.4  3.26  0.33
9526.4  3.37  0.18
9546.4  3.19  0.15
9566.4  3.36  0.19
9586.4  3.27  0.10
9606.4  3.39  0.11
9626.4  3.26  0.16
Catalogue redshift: 0.000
